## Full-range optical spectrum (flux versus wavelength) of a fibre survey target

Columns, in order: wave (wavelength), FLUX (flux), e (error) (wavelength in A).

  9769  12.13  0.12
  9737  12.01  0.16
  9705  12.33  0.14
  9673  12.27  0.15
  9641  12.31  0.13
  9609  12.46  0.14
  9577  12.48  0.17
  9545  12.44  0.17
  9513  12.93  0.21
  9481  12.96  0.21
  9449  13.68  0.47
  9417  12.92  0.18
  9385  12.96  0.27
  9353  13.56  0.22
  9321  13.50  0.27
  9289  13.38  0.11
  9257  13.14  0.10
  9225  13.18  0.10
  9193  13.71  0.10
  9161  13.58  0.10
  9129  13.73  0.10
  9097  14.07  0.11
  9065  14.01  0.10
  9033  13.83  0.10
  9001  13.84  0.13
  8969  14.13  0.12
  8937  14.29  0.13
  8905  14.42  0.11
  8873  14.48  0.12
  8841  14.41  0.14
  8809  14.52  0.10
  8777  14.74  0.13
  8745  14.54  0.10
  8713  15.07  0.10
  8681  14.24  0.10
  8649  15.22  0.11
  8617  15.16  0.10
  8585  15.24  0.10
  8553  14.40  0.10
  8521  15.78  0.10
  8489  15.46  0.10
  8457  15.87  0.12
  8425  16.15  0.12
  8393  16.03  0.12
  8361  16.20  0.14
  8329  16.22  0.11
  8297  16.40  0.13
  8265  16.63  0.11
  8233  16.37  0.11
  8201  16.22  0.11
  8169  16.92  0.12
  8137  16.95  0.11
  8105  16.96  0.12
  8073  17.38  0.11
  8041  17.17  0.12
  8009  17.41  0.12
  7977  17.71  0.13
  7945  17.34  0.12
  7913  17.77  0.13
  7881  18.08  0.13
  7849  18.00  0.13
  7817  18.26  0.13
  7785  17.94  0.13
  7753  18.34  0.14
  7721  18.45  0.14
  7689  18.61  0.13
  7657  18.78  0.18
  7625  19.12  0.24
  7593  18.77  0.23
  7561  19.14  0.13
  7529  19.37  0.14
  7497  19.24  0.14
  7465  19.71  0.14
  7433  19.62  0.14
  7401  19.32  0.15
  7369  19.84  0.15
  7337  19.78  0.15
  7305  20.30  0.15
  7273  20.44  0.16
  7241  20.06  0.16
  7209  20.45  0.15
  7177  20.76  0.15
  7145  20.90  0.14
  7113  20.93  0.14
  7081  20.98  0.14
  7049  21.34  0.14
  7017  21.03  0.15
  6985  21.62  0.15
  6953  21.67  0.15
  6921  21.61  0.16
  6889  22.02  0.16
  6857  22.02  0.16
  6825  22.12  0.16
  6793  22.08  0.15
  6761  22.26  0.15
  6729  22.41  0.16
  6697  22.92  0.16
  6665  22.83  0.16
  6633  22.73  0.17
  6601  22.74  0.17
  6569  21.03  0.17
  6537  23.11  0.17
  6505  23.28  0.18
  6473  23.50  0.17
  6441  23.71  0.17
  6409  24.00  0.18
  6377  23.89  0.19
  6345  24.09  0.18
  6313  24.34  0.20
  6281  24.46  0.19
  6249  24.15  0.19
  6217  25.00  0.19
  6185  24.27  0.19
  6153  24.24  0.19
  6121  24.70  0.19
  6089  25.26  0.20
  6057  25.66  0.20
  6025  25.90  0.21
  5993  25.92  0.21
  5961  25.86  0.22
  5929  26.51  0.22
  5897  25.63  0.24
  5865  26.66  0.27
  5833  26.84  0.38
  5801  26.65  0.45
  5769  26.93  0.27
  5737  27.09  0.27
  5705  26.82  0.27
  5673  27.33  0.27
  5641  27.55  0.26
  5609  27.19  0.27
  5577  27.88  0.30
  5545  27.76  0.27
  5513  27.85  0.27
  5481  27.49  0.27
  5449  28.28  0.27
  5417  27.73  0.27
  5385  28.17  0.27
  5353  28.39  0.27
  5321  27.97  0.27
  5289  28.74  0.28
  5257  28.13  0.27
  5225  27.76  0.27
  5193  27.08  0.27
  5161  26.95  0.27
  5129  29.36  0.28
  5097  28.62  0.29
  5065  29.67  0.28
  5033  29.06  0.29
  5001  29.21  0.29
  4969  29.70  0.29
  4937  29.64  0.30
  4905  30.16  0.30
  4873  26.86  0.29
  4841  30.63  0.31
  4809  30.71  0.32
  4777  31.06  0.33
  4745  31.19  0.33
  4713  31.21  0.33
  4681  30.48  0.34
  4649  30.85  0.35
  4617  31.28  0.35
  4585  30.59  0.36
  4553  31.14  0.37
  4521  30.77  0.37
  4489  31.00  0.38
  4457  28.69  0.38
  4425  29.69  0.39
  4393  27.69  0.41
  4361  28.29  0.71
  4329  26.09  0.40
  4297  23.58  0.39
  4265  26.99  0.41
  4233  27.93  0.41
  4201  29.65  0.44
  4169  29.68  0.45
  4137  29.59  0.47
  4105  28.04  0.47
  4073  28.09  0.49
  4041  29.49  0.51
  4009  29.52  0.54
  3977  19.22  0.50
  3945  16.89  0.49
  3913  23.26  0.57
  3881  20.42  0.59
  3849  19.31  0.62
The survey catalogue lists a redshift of 0.000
